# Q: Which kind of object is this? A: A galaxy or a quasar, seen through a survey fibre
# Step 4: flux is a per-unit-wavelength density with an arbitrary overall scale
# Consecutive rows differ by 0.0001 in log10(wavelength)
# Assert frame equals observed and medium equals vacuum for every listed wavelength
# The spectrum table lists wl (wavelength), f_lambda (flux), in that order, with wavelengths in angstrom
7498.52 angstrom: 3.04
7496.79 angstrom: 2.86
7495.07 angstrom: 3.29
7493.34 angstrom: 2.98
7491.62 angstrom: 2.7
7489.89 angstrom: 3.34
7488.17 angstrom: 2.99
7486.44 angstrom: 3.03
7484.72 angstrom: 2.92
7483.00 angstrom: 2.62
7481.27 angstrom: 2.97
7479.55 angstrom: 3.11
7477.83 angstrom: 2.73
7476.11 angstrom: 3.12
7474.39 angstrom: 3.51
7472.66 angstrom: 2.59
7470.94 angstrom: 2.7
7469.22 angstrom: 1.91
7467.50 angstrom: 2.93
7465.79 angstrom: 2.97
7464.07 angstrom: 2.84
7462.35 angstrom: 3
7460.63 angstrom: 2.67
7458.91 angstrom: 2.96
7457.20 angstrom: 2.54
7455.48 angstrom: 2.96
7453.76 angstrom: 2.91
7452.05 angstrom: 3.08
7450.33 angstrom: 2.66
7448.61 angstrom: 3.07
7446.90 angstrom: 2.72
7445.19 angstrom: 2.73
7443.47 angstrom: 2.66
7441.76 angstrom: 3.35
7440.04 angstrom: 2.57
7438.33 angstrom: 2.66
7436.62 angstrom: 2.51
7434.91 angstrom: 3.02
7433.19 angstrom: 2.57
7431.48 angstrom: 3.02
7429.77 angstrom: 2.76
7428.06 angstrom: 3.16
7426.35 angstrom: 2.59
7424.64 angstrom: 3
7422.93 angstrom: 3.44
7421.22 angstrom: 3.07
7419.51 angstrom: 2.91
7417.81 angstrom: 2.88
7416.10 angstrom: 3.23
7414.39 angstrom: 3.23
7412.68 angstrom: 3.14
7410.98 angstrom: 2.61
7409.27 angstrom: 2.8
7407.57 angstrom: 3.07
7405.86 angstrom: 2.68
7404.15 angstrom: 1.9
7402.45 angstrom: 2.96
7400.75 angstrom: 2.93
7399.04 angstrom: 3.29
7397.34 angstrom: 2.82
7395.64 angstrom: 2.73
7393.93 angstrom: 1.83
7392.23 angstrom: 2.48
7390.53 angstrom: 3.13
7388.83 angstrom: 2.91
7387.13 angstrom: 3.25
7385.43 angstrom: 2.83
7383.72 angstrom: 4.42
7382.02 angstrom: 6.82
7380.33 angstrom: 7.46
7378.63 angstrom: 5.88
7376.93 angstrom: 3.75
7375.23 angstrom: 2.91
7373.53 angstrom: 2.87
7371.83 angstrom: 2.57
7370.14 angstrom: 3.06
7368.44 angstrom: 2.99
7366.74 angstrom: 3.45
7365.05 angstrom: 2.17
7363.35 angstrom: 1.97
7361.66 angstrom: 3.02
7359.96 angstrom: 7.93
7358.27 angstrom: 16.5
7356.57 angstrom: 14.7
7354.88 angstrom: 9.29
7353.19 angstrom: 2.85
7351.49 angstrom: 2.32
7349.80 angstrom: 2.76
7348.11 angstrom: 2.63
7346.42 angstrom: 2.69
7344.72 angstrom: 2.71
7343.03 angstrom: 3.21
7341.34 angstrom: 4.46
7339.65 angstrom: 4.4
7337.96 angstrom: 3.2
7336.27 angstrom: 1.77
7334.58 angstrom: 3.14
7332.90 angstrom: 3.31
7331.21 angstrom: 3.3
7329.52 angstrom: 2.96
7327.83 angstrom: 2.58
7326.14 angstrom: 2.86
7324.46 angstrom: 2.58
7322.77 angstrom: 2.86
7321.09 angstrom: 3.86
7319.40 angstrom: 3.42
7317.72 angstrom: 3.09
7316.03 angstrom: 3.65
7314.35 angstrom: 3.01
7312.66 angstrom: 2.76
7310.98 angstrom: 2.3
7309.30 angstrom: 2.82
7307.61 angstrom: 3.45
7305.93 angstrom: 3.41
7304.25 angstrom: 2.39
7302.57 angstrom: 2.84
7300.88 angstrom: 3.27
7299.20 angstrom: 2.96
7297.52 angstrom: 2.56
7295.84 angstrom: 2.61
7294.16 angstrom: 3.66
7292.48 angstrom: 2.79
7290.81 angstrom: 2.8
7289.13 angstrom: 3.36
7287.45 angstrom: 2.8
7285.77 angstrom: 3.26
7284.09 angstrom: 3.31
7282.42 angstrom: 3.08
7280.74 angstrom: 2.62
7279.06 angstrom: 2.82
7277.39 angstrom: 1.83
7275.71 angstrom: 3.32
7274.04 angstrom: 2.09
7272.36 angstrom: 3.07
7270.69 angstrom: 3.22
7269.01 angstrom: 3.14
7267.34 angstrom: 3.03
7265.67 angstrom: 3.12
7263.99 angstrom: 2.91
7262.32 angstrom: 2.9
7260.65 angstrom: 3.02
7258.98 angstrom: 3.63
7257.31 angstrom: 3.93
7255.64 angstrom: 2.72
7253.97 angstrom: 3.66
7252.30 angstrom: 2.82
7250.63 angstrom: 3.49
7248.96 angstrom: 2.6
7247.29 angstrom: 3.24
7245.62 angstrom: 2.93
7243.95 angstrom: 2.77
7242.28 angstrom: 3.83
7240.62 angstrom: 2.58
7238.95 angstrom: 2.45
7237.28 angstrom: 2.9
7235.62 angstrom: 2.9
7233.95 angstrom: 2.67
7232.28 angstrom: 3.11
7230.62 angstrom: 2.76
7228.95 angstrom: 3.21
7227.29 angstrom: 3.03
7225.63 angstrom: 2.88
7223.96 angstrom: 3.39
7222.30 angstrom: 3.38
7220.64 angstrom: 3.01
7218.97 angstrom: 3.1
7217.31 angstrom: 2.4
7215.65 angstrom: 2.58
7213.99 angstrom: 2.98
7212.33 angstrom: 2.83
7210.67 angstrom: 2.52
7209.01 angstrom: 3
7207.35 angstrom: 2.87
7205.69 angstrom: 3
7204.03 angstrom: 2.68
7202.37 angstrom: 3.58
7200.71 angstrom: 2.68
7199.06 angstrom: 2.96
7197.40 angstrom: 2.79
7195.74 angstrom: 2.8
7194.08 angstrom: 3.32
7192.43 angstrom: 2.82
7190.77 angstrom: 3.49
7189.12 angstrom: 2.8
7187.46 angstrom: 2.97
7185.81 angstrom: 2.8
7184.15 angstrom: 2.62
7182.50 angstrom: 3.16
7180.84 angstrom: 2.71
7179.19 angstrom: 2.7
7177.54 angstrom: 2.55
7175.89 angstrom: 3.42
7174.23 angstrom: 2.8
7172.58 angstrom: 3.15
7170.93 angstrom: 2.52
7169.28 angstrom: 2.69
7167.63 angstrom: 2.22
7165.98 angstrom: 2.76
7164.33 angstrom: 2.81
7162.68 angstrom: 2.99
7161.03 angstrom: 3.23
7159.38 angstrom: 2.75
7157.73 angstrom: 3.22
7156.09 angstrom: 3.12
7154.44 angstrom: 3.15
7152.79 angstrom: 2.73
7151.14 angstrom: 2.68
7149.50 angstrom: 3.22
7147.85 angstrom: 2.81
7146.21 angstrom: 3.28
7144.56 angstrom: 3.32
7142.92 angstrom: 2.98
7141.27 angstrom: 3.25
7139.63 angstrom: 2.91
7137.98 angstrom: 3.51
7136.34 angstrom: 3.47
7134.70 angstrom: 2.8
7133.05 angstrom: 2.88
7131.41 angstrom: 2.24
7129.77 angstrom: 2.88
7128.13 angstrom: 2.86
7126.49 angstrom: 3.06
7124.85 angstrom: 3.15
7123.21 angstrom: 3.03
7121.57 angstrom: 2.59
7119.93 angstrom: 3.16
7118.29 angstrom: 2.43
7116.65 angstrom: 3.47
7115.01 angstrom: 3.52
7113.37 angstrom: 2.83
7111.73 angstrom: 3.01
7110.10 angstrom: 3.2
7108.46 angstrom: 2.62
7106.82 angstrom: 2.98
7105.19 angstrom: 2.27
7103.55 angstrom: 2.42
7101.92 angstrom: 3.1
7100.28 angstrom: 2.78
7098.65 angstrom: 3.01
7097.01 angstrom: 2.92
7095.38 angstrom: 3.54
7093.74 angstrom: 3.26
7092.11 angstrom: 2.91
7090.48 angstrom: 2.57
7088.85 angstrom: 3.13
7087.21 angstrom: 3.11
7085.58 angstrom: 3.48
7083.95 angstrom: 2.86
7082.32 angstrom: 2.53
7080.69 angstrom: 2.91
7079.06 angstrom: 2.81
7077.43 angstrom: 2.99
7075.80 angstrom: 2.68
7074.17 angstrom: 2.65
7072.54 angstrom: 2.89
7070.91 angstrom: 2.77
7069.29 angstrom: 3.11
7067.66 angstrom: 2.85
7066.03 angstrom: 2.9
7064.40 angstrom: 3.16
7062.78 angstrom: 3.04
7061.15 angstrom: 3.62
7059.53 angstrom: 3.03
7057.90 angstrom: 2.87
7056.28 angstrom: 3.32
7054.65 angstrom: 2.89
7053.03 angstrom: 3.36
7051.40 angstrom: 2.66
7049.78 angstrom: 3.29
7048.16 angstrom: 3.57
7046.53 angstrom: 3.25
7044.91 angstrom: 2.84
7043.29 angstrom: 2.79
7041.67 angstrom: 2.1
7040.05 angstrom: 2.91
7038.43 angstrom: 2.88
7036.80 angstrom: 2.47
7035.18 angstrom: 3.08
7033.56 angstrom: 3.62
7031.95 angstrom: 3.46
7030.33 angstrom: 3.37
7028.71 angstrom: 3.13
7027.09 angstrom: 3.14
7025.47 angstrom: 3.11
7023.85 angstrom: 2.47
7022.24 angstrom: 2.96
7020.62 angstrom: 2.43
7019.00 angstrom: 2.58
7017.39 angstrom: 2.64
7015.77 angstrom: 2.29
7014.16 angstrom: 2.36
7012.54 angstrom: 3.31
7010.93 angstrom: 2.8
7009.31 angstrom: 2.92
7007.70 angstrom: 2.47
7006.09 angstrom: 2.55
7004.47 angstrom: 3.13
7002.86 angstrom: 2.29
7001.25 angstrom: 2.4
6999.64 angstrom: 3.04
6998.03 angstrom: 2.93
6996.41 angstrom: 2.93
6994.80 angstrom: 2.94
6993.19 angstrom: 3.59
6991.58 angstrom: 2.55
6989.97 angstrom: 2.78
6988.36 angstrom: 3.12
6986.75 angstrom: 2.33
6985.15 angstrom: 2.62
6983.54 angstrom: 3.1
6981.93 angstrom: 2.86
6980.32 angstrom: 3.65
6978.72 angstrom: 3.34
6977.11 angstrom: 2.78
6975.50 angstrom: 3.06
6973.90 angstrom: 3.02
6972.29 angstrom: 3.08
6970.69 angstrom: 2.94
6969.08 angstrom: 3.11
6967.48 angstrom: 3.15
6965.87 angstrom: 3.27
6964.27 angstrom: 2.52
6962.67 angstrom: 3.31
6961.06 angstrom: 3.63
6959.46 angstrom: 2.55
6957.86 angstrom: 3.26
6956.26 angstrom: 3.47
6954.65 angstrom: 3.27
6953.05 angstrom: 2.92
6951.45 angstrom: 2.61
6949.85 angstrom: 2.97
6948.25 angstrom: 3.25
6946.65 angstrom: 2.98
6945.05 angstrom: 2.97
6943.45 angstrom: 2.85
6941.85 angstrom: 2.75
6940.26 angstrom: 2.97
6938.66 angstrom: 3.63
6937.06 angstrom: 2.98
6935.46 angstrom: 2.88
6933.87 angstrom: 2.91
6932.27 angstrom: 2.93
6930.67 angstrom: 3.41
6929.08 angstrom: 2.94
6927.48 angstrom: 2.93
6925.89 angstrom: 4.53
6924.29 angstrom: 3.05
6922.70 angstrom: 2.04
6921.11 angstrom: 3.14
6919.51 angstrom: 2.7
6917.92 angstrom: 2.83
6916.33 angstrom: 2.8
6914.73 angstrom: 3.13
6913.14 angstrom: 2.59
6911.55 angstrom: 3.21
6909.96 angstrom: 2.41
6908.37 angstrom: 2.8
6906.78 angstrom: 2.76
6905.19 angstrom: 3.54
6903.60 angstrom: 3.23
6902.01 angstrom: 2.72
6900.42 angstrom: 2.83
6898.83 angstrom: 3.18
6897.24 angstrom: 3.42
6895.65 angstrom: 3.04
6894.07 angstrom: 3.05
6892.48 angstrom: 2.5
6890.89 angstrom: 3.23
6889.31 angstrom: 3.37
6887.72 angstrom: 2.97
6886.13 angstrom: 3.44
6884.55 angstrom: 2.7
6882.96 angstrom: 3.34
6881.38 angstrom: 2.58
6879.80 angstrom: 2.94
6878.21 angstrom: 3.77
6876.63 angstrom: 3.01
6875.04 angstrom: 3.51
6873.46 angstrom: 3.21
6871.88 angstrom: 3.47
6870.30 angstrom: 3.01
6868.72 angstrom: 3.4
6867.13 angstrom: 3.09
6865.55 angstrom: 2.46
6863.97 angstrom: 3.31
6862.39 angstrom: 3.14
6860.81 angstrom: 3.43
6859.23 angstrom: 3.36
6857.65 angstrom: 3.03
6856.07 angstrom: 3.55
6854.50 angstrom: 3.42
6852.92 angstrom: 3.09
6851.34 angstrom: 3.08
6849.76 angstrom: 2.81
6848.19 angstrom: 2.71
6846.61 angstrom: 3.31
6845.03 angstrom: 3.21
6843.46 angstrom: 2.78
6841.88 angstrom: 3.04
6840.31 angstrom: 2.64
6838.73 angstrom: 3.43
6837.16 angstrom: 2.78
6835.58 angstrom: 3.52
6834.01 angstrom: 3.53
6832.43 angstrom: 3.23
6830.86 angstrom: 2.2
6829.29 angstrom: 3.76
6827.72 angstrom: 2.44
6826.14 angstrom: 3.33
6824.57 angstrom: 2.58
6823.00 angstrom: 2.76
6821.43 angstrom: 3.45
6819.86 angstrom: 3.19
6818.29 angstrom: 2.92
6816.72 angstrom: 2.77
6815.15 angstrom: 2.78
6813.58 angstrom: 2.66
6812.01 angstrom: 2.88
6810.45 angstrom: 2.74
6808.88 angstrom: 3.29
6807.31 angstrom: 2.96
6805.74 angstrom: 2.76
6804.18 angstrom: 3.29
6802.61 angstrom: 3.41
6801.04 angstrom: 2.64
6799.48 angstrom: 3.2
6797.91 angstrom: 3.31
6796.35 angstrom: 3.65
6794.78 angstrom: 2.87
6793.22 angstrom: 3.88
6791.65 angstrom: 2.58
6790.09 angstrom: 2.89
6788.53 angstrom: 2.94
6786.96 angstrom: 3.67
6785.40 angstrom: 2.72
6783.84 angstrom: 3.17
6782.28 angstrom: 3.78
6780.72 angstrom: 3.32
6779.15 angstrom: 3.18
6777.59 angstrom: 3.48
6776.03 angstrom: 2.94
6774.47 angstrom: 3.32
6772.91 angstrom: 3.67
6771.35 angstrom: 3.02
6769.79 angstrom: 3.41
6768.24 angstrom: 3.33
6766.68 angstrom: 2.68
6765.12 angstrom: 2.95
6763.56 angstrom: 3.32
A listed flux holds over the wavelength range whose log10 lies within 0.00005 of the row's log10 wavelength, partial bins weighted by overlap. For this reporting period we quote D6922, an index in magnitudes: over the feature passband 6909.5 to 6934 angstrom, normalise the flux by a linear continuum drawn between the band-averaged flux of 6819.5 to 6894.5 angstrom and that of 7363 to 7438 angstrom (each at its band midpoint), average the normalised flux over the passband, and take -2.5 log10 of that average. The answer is 0.047 mag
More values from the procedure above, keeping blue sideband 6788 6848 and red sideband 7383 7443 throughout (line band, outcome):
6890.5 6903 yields 0.01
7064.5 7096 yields 0.01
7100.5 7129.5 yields 0.02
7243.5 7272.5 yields -0.07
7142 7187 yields 0.02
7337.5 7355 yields -0.19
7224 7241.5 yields 0.03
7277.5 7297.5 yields -0.01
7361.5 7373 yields 0.07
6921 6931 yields -0.04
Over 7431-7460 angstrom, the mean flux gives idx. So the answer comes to 2.82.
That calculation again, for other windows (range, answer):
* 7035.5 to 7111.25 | 2.94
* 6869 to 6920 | 3.05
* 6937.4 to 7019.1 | 2.94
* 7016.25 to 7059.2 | 2.96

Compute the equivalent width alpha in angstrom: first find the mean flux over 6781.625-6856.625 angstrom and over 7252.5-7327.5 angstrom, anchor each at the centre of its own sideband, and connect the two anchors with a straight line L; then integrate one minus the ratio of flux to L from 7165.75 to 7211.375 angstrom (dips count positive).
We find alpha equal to 2.3 angstrom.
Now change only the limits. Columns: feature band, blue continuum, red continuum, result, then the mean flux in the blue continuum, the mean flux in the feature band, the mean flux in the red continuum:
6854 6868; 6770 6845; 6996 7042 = -0.8 angstrom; 3.1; 3.2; 2.83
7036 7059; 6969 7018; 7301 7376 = 0.5 angstrom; 2.87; 2.94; 3.79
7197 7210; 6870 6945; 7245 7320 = 0.3 angstrom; 3.05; 2.94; 3.01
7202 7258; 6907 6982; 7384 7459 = -1.1 angstrom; 3.03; 2.99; 2.87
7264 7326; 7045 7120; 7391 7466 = -1.6 angstrom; 2.99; 2.97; 2.84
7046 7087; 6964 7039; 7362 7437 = -1.0 angstrom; 2.91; 3.02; 3.16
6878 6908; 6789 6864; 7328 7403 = 1.2 angstrom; 3.07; 3.07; 4.05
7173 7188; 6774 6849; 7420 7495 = 0.5 angstrom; 3.08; 2.86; 2.88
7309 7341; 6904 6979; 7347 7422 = 6.4 angstrom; 3.02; 3.07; 3.97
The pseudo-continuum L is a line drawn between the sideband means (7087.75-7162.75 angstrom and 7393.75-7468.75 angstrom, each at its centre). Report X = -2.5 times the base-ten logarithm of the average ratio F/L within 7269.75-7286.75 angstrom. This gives 0.02 mag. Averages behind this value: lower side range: 2.98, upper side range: 2.86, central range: 2.86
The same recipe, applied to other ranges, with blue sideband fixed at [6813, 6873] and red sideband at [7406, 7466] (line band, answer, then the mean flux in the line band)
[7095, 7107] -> 0.05 mag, 2.85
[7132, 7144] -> -0.04 mag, 3.1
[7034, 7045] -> 0.10 mag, 2.75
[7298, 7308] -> -0.03 mag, 3.02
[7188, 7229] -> 0.00 mag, 2.96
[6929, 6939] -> -0.01 mag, 3.08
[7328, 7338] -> 0.01 mag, 2.9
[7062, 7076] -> 0.04 mag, 2.9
